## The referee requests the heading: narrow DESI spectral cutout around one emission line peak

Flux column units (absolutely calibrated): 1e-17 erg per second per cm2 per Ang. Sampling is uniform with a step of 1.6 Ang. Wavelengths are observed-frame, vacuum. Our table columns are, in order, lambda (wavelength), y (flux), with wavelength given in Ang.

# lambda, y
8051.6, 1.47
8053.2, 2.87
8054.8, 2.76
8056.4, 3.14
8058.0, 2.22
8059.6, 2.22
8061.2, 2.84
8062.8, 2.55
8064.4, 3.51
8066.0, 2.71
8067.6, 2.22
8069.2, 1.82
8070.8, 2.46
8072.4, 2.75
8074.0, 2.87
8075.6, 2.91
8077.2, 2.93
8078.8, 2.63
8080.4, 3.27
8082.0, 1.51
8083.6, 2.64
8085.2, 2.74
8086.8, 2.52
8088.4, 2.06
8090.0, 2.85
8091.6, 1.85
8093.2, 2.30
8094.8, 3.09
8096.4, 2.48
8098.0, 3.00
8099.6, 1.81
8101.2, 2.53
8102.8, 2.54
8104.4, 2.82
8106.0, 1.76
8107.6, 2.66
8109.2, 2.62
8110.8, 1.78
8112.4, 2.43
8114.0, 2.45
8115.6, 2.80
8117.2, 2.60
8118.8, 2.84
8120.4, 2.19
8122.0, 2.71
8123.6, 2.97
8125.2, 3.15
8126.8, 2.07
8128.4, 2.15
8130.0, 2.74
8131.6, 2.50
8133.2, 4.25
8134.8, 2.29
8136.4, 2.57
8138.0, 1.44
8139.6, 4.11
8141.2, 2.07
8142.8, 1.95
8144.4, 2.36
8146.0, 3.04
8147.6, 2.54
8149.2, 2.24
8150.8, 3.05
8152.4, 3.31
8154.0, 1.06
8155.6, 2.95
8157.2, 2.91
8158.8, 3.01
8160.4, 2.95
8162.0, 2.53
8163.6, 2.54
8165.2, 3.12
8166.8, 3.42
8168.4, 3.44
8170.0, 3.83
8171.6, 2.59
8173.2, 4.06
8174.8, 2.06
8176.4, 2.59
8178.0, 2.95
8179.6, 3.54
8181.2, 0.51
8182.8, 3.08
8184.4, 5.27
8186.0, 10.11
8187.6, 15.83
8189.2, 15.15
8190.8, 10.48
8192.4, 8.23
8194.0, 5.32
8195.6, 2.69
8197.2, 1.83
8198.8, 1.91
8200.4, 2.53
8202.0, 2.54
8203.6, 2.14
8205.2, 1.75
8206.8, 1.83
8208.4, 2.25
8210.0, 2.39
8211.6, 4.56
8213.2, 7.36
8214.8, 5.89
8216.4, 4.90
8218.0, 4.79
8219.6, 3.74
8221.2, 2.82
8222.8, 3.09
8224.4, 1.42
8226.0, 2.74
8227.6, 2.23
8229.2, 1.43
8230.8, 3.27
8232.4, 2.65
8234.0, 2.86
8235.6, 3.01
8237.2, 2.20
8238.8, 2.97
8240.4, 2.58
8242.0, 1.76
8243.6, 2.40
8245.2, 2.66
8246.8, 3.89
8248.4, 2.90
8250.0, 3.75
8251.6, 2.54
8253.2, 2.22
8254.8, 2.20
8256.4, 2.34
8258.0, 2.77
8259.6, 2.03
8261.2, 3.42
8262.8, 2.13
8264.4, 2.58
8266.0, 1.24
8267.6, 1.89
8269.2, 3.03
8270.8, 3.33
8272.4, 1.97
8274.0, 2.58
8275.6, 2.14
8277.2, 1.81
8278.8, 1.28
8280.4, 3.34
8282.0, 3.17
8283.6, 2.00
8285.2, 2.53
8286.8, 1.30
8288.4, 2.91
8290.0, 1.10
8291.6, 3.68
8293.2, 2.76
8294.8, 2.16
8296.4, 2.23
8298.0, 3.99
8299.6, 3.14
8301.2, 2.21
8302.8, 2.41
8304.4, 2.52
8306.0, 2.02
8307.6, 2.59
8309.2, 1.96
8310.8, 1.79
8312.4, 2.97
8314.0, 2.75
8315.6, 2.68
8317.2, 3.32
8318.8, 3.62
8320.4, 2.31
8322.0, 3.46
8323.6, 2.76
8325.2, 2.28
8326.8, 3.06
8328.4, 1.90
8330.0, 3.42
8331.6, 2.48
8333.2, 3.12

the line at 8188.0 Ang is Halpha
